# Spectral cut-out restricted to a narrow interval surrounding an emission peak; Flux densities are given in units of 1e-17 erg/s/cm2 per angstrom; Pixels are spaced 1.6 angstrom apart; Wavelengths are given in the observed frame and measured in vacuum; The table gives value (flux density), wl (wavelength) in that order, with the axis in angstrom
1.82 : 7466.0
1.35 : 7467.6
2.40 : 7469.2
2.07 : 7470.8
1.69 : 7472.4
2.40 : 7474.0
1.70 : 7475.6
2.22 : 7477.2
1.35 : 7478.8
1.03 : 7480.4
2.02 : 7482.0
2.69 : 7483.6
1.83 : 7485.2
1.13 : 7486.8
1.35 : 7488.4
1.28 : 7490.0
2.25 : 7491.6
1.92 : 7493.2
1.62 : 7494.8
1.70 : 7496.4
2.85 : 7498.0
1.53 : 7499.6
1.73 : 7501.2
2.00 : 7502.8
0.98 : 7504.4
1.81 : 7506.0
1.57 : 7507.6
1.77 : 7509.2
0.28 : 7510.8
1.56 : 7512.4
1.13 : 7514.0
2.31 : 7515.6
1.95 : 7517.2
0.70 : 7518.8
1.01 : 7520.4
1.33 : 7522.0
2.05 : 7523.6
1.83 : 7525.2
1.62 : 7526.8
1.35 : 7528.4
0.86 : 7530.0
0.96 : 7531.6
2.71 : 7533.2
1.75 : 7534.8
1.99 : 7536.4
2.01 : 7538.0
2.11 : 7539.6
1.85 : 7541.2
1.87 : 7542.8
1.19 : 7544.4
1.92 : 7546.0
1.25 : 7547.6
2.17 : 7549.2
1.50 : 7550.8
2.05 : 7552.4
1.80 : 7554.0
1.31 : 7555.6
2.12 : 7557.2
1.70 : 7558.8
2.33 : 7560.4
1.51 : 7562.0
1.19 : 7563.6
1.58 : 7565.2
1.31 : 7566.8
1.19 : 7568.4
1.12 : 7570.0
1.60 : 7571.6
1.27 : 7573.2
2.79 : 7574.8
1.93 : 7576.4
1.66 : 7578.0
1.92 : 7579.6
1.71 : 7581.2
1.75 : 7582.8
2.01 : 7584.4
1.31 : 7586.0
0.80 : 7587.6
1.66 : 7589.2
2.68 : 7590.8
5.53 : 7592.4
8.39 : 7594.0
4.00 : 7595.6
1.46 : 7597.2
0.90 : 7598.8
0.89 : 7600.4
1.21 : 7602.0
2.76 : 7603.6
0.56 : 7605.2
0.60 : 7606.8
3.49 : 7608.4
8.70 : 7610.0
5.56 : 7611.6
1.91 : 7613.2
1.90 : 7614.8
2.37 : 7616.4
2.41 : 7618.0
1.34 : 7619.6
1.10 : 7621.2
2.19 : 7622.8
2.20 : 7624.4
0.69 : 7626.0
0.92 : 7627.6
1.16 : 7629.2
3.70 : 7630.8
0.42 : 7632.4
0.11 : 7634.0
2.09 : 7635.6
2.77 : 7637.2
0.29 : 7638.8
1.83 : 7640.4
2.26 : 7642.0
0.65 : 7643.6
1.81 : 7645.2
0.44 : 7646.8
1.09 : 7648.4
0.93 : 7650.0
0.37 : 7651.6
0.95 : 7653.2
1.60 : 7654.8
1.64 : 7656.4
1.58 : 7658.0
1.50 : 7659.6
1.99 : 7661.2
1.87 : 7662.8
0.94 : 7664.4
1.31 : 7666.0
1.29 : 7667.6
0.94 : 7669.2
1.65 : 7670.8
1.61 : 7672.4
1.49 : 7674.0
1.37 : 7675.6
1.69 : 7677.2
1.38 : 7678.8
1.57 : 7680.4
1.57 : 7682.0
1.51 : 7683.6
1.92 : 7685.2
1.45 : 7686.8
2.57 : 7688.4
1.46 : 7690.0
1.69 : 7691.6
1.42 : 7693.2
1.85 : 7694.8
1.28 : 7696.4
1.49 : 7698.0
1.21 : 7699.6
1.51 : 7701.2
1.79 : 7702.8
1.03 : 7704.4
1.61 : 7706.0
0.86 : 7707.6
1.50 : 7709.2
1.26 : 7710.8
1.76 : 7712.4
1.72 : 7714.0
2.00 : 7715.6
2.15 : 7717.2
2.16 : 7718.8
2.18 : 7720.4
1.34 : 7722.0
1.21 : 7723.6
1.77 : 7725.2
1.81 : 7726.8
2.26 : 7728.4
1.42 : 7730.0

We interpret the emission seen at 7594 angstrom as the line [S II] 6716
